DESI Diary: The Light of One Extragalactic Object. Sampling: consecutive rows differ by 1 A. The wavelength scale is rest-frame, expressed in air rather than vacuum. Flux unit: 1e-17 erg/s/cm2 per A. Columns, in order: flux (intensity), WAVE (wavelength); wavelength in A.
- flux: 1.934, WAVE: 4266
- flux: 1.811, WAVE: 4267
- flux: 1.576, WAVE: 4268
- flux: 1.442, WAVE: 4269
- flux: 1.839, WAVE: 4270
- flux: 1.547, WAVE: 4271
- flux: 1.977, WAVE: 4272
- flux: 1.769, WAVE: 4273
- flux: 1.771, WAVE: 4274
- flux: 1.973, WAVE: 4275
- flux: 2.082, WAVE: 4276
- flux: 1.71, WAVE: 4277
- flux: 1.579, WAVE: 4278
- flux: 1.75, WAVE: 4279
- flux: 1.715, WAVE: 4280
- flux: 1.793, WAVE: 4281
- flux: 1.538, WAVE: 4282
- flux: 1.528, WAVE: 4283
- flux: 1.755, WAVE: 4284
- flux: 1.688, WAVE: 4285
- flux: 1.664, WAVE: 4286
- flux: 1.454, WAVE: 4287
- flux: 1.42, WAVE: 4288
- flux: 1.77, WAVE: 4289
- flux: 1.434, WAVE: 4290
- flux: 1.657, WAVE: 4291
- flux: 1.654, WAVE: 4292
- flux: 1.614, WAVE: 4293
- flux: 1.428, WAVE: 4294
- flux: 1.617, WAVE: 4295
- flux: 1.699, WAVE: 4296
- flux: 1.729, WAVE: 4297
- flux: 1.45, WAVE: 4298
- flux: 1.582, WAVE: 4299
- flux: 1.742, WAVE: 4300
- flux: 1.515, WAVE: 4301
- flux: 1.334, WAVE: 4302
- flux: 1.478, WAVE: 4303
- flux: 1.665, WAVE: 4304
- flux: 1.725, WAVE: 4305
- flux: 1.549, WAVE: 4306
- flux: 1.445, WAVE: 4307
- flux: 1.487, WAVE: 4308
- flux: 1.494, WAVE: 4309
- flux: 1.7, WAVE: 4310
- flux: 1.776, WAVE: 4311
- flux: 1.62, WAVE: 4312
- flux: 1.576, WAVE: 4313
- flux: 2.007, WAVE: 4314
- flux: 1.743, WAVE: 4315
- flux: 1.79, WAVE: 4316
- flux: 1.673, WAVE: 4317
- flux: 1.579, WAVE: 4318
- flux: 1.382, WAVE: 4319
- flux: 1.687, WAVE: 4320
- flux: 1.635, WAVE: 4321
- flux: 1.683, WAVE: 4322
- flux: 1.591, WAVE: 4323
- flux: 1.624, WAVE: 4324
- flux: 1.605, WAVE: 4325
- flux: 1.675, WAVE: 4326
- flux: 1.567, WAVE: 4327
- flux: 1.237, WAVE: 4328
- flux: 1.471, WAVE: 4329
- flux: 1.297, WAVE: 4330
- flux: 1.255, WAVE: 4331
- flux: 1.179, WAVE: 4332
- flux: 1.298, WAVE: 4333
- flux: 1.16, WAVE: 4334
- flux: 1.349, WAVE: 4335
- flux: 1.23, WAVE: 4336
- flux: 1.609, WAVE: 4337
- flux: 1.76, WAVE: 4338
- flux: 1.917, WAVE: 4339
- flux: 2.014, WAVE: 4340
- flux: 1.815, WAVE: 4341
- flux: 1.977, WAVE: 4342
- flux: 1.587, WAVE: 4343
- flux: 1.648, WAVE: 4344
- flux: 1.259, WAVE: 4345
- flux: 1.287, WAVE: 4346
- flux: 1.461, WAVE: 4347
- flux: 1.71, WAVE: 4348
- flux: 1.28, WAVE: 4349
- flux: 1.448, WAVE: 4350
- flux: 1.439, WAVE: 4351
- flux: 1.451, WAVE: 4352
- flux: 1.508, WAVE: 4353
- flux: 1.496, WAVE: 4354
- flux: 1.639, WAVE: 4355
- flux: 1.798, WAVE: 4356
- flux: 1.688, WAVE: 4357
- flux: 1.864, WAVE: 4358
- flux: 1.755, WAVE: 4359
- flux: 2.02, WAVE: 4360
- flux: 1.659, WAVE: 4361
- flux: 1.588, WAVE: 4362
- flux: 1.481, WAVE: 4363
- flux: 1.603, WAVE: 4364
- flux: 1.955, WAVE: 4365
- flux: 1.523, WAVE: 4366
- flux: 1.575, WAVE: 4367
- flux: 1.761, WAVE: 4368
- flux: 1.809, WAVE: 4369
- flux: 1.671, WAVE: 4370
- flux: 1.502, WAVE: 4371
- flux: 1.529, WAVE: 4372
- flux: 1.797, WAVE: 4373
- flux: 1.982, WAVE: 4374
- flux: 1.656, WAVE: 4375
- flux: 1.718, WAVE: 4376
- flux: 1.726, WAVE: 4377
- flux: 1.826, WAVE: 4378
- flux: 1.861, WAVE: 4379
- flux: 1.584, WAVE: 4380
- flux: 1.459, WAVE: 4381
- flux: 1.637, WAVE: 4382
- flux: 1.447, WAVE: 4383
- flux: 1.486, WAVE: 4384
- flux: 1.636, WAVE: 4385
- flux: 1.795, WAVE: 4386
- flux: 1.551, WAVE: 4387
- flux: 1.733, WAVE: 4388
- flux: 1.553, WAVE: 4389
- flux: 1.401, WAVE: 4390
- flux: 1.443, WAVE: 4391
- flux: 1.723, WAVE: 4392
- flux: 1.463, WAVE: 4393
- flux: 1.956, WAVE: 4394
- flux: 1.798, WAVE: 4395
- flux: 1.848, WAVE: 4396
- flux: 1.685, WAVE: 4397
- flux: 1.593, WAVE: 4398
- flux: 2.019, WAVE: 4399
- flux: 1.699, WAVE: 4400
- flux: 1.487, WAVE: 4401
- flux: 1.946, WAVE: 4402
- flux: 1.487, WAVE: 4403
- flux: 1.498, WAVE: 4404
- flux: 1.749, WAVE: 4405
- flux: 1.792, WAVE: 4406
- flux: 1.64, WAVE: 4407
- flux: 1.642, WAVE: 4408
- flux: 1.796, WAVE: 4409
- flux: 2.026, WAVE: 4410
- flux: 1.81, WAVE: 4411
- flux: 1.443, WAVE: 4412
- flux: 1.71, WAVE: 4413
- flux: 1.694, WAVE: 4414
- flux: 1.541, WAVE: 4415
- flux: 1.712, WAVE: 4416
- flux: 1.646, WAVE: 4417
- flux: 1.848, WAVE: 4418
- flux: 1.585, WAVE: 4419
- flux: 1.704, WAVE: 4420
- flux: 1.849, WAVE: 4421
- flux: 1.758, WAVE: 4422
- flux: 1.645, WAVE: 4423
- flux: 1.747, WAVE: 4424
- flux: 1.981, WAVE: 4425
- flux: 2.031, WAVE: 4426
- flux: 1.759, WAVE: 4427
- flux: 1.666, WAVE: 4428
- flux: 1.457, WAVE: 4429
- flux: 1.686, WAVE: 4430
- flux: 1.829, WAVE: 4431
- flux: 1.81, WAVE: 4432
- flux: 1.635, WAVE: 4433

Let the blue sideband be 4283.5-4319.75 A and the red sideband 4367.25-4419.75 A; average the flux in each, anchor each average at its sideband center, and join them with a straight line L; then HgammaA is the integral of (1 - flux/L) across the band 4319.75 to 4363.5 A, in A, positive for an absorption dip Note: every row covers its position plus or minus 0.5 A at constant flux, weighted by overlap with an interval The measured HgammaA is 2.1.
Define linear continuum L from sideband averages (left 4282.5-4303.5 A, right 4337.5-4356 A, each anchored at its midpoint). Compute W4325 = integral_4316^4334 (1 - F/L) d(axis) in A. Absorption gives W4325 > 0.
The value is 1.1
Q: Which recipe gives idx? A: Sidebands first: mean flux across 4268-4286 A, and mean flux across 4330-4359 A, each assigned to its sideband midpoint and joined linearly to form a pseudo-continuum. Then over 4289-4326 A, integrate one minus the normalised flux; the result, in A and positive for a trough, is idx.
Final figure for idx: 0.63 A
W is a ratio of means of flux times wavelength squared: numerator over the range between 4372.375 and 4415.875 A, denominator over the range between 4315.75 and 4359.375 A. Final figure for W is 1.11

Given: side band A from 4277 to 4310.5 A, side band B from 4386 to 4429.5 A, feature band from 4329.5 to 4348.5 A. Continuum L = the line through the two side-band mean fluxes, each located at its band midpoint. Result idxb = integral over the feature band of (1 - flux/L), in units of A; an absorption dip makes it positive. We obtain 1.4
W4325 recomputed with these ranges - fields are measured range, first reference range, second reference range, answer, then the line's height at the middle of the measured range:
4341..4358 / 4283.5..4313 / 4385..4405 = 0.75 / 1.63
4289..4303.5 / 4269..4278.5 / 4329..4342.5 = 1.01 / 1.69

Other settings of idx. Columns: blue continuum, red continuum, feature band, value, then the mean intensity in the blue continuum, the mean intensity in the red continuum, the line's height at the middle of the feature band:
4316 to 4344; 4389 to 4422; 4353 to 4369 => -0.78 A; 1.56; 1.69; 1.61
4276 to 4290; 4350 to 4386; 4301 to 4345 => 2.15 A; 1.65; 1.66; 1.66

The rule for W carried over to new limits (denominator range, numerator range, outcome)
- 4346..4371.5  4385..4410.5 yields 1.06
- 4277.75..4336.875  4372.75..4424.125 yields 1.13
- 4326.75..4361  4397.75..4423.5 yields 1.14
